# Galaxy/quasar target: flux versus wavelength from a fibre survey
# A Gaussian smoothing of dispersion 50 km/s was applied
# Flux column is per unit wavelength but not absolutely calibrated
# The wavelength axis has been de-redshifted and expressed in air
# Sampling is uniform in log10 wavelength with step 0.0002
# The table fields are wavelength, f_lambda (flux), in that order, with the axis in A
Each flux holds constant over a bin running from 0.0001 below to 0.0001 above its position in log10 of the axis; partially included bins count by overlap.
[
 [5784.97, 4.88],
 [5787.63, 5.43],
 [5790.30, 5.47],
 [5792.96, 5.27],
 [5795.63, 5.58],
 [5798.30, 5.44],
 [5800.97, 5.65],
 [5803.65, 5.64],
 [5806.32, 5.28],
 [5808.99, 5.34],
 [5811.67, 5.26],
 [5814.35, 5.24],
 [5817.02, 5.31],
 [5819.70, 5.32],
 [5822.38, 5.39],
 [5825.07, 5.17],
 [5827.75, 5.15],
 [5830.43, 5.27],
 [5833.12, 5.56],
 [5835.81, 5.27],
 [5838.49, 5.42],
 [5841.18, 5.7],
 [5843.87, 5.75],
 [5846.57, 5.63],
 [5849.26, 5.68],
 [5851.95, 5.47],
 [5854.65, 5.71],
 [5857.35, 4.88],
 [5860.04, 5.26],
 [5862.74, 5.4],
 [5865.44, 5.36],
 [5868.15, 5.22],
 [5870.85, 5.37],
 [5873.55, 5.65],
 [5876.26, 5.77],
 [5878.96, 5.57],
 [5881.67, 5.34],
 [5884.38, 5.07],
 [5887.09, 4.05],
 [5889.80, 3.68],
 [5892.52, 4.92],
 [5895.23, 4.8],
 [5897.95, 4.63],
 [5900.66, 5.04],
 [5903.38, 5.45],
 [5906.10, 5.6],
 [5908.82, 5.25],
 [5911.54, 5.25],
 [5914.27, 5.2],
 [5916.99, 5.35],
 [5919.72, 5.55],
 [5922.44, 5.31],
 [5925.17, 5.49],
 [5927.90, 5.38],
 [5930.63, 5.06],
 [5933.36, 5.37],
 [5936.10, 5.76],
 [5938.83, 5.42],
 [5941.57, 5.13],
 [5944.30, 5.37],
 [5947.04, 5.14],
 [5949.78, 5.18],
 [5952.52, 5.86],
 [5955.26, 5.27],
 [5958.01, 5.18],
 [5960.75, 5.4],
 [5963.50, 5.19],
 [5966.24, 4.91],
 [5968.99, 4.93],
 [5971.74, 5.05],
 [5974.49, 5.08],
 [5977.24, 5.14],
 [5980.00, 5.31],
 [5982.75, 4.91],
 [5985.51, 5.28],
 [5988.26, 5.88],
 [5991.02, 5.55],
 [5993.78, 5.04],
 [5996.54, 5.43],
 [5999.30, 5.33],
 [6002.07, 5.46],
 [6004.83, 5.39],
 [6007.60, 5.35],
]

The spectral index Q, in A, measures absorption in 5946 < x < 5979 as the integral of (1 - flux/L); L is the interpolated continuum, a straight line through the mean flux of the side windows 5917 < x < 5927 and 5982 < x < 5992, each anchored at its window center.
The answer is 1.43 A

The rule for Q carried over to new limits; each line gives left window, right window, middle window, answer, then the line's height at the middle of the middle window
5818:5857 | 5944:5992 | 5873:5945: 1.9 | 5.34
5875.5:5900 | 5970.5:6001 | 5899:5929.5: -2.3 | 4.97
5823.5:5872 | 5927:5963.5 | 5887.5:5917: 2.2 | 5.37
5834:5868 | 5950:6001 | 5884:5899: 2.5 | 5.39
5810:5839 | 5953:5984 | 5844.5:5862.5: -0.6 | 5.27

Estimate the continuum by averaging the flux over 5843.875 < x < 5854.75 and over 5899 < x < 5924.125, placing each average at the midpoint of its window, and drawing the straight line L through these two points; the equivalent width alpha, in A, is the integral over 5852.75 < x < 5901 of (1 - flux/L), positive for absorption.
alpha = 3.5 A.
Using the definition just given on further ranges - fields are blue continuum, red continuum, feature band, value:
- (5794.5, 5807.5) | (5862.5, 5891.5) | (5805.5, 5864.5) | -0.53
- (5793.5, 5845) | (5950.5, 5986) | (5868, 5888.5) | 0.26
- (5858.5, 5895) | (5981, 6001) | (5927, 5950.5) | -0.33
